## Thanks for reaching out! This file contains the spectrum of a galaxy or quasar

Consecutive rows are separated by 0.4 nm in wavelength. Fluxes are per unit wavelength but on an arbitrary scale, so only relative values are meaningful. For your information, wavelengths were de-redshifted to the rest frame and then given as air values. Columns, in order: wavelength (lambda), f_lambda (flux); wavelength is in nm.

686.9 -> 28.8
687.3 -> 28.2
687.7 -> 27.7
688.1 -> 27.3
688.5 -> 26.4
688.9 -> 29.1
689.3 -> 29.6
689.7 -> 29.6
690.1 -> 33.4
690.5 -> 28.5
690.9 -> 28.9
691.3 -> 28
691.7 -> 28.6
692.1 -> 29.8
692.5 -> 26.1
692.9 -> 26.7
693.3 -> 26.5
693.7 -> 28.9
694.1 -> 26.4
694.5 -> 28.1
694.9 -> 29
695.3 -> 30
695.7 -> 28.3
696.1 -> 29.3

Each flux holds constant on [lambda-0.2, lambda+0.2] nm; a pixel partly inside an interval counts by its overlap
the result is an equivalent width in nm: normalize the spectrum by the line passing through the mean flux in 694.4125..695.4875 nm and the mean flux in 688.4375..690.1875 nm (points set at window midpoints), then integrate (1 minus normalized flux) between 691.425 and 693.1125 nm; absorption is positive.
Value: 0.090 nm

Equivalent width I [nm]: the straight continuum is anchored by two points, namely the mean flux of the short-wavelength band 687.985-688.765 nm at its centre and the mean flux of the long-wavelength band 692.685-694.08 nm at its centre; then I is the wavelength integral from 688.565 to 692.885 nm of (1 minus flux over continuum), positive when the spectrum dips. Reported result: -0.298 nm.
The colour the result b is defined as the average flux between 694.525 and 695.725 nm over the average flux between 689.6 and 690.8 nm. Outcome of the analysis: 0.95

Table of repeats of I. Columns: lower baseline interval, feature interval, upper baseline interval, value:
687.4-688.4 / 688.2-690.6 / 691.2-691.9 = -0.13 nm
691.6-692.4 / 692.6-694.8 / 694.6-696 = 0.12 nm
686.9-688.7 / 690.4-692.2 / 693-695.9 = -0.06 nm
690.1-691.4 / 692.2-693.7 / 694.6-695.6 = 0.12 nm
